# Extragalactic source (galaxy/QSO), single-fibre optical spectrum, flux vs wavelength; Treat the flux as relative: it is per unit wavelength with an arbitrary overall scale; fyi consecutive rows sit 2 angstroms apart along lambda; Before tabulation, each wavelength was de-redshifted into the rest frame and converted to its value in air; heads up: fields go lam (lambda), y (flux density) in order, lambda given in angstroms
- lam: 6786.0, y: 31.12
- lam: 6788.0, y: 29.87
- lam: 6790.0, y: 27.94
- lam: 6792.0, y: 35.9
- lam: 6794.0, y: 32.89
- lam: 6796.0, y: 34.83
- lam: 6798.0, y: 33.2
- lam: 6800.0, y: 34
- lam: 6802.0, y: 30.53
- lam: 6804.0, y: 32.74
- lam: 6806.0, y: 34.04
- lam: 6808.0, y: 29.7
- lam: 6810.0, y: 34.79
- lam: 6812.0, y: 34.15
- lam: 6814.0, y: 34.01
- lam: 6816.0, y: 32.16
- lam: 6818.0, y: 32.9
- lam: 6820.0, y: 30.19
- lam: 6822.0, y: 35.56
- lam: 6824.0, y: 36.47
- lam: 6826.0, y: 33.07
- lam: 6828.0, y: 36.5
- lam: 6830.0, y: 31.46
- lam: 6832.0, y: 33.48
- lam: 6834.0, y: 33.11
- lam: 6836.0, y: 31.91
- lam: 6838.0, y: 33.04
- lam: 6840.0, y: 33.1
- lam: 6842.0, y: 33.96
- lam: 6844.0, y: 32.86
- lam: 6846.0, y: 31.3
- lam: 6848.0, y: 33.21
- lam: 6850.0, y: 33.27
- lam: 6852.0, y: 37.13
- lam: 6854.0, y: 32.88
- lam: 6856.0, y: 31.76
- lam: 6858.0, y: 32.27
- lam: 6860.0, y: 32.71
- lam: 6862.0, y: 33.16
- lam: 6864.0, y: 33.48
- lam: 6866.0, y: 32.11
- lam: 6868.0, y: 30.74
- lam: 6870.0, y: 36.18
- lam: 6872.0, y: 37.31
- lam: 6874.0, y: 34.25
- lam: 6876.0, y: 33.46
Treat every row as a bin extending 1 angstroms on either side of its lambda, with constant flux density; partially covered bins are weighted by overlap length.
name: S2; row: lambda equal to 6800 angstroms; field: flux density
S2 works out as 34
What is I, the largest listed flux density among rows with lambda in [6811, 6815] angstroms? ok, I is 34.15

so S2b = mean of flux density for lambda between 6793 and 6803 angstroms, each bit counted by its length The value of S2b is 33.1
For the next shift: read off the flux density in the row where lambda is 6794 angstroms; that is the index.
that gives 32.89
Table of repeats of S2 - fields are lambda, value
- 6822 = 35.56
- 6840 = 33.1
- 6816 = 32.16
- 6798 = 33.2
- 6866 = 32.11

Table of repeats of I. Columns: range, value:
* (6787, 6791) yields 29.87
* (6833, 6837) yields 33.11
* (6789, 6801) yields 35.9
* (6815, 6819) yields 32.9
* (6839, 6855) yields 37.13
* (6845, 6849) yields 33.21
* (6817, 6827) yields 36.47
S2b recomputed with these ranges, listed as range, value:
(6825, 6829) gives 34.8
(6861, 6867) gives 32.9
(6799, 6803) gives 32.3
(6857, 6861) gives 32.5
